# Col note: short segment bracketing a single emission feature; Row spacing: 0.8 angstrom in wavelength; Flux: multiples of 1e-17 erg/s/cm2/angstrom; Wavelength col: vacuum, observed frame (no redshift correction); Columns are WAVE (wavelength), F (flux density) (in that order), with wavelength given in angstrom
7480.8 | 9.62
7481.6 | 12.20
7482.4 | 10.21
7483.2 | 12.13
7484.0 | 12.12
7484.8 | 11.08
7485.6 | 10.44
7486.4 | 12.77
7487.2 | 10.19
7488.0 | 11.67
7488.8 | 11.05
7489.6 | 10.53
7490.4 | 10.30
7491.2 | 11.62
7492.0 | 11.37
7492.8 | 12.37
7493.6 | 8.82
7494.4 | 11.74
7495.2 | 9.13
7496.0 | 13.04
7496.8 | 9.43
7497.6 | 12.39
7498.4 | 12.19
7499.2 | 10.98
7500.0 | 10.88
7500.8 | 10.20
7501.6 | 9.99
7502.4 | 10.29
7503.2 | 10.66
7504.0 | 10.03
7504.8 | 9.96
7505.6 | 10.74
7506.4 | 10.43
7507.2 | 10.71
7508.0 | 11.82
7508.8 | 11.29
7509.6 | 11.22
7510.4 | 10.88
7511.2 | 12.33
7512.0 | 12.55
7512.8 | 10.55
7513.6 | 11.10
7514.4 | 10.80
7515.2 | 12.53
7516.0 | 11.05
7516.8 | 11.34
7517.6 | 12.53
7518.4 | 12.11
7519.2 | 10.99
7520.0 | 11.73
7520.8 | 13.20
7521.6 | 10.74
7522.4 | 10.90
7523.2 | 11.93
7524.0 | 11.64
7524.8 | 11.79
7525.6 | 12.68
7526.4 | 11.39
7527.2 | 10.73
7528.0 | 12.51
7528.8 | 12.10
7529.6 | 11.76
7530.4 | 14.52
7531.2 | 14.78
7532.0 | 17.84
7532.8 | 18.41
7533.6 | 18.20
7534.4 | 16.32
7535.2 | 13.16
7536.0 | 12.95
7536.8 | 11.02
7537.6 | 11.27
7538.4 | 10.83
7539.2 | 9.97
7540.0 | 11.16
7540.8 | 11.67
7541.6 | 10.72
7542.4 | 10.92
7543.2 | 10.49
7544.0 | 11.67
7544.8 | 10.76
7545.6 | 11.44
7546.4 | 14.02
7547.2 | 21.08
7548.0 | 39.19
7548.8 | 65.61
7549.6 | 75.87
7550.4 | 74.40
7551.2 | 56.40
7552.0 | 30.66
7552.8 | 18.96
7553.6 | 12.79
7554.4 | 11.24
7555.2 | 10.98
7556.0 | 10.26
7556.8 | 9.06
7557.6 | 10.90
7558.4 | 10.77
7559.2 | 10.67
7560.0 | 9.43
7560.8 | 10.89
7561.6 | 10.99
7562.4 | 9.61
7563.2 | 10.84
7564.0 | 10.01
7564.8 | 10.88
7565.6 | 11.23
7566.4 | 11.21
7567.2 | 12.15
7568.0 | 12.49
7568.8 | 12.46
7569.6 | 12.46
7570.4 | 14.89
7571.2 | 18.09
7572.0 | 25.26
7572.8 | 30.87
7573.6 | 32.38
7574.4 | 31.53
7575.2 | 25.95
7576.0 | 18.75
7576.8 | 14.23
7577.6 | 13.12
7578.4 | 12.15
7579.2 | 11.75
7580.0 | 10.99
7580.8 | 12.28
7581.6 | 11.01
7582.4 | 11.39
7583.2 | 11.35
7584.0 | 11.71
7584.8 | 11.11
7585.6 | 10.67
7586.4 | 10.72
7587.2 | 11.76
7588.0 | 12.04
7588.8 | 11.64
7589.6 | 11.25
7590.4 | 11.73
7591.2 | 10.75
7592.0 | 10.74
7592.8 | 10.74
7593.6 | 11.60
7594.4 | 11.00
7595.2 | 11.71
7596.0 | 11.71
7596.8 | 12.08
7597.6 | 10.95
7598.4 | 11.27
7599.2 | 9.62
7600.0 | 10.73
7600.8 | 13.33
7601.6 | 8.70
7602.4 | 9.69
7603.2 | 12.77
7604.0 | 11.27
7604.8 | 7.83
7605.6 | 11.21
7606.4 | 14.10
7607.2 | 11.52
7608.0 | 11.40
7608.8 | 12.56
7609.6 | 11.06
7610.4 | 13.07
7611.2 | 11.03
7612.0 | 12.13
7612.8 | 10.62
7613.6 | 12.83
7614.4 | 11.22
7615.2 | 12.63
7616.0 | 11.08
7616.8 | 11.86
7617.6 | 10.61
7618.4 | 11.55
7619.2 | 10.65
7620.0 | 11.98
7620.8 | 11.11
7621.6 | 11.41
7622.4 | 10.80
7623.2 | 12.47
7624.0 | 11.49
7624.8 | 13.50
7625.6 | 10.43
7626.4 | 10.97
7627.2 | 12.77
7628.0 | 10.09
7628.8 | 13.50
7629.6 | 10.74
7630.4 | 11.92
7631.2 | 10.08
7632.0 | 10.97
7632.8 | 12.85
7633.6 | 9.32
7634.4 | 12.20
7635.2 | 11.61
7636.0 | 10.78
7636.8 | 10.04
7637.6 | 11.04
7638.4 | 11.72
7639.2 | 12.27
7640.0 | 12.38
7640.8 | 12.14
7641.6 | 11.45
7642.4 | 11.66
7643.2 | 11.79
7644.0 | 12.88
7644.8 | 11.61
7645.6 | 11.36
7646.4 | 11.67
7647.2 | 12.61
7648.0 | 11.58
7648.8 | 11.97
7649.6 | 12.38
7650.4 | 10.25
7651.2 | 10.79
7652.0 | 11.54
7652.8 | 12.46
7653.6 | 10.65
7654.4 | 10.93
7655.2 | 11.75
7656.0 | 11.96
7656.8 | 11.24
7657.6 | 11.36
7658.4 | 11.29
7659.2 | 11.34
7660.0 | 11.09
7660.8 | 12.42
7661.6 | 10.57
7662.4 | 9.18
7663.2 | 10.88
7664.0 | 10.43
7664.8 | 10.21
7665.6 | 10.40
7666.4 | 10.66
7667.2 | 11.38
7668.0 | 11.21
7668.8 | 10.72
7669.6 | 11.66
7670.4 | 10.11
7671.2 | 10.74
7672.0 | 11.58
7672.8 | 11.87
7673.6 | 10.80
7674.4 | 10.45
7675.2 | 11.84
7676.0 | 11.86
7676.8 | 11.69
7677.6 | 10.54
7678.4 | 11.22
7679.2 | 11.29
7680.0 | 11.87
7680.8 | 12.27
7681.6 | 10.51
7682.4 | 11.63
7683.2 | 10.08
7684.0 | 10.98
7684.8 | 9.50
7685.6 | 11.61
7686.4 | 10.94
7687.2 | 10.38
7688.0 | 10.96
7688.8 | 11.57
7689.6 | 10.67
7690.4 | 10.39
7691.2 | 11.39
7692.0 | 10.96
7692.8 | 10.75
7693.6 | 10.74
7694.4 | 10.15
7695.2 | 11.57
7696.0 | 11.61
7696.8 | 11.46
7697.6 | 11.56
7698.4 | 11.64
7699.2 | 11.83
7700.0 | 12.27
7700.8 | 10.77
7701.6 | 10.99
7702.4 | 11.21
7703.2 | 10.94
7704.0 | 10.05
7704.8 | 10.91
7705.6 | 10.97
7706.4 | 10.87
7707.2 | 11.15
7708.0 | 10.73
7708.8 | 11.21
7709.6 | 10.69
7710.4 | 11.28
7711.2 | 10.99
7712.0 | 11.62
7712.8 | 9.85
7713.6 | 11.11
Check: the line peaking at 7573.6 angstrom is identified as [N II]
